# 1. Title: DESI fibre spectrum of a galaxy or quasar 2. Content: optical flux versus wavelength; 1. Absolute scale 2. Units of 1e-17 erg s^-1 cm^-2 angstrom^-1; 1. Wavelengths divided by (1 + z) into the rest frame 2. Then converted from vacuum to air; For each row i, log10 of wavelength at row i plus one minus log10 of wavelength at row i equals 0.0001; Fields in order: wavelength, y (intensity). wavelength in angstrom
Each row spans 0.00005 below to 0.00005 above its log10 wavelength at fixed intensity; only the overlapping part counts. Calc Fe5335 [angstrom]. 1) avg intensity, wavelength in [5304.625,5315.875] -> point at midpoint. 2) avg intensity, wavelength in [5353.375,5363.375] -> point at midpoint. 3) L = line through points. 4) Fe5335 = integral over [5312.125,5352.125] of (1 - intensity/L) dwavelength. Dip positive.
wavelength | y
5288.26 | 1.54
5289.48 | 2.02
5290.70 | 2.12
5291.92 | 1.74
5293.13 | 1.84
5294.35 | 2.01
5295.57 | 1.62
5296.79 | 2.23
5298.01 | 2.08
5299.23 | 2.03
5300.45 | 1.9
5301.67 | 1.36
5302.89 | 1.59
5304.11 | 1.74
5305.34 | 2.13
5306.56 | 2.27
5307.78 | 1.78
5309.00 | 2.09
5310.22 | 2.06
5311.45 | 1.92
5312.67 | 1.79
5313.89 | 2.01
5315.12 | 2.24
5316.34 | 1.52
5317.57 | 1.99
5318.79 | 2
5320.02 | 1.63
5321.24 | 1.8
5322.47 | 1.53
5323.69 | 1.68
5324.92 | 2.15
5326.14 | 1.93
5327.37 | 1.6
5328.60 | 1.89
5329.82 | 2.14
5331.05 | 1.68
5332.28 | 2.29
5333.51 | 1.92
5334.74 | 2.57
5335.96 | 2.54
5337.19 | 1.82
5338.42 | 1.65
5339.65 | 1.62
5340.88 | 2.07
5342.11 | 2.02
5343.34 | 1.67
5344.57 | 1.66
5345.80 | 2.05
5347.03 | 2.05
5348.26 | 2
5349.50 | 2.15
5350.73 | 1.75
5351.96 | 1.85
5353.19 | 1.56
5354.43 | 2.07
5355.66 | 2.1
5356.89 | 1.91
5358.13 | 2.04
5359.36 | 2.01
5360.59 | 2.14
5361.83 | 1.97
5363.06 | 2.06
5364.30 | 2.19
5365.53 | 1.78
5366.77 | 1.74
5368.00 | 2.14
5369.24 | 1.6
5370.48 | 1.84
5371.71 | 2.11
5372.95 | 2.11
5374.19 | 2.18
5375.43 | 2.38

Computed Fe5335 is 2.0 angstrom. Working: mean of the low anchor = 2.02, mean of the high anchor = 2.02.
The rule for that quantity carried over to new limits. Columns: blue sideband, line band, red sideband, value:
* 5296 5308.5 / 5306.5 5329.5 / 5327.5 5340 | 0.86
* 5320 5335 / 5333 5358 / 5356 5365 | 0.34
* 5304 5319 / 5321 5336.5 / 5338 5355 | -0.49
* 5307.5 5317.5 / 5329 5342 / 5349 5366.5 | -0.52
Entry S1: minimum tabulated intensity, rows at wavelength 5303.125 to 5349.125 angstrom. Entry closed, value 1.52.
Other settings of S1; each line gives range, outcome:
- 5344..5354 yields 1.56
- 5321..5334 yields 1.53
